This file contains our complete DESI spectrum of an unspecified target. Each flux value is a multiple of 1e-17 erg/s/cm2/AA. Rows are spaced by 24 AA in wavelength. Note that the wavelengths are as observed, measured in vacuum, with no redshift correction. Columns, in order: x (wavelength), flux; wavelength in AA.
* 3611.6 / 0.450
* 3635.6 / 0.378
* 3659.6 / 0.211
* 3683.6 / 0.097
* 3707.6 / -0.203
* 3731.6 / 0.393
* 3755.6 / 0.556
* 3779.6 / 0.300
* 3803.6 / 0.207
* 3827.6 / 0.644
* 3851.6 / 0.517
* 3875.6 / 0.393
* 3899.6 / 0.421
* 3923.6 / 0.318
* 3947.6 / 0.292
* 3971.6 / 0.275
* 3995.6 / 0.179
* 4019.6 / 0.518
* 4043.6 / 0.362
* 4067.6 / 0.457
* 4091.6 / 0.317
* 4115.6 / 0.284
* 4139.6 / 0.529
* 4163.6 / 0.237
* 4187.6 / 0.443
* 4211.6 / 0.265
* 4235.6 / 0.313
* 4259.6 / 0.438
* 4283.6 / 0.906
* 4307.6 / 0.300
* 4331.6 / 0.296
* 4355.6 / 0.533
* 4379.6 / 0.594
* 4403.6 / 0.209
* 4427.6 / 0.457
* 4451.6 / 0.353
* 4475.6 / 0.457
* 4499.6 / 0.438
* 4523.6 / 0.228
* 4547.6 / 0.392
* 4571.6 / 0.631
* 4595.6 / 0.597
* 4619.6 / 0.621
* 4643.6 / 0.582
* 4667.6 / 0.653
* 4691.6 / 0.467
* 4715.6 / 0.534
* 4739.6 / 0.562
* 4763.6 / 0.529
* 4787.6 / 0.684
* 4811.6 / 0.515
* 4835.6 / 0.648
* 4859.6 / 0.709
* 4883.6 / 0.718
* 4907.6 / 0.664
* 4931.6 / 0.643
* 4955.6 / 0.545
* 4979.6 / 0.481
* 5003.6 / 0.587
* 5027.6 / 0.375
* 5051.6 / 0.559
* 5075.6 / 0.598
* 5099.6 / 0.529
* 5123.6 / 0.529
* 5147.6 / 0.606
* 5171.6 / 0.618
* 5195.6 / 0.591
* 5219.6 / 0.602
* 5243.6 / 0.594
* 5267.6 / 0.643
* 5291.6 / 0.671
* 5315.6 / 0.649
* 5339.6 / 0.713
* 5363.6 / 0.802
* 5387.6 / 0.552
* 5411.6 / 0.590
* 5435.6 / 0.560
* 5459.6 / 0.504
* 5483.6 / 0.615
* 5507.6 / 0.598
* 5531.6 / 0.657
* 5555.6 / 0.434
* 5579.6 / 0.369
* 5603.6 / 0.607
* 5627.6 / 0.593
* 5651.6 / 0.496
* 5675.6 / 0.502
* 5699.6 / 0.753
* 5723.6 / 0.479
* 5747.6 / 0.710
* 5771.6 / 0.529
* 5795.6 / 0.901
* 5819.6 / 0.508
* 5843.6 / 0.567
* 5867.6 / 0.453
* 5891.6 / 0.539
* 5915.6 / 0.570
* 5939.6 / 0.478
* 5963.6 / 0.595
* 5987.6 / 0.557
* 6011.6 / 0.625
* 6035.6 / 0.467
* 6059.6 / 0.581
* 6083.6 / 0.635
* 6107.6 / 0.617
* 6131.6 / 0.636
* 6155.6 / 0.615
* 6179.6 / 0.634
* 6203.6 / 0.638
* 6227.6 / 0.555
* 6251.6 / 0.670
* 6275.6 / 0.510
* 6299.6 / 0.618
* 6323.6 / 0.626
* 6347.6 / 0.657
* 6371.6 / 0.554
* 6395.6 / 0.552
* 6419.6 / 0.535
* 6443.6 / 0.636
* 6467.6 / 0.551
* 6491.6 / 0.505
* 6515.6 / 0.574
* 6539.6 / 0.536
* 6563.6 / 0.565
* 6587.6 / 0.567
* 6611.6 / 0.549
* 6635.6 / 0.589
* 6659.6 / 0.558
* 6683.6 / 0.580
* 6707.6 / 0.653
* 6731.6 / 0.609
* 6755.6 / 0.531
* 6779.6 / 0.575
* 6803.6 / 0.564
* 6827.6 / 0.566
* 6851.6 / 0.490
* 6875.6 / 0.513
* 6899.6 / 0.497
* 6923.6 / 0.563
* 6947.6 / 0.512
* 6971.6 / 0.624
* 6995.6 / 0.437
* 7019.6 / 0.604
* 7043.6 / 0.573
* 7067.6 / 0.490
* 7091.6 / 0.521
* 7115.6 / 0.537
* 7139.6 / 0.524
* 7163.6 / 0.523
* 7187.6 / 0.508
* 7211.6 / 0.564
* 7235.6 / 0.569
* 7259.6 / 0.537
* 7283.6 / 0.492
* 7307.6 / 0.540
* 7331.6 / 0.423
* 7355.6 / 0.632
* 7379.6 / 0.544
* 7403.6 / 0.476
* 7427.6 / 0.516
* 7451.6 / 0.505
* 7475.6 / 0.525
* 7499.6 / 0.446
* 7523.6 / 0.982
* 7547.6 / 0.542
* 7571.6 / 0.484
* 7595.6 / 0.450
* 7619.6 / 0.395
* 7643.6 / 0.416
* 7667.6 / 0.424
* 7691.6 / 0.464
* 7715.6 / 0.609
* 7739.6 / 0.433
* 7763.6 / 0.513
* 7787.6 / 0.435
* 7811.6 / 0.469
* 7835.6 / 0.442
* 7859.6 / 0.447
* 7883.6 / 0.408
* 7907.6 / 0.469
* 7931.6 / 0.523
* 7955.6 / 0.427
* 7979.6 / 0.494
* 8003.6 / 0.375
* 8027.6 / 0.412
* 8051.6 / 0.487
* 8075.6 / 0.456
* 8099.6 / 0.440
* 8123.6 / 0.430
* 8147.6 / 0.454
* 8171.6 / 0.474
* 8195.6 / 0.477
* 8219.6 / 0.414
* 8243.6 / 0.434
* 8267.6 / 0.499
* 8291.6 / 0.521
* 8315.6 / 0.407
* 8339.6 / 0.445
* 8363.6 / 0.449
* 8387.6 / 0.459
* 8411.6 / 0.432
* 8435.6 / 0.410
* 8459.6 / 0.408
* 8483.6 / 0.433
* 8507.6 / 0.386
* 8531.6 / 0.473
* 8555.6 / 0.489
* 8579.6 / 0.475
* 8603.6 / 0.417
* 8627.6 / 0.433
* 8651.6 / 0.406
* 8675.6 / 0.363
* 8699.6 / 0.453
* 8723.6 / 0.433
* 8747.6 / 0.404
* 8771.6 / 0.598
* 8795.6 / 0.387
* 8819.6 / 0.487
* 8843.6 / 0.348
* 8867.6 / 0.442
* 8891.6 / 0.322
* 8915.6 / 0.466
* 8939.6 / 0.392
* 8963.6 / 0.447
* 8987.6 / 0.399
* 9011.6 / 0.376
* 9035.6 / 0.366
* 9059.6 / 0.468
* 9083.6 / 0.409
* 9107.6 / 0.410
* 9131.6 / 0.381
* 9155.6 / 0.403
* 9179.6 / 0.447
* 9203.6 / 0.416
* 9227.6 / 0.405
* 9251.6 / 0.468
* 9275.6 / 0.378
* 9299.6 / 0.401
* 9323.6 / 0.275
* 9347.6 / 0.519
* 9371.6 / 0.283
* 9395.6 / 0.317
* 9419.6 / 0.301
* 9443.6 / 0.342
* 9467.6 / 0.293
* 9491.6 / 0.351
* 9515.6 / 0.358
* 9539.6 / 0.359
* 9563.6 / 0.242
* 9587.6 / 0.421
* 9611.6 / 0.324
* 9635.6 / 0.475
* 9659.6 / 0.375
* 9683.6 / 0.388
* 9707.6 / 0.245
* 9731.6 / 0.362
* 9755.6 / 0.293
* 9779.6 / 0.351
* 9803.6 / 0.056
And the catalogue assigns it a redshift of 0.147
